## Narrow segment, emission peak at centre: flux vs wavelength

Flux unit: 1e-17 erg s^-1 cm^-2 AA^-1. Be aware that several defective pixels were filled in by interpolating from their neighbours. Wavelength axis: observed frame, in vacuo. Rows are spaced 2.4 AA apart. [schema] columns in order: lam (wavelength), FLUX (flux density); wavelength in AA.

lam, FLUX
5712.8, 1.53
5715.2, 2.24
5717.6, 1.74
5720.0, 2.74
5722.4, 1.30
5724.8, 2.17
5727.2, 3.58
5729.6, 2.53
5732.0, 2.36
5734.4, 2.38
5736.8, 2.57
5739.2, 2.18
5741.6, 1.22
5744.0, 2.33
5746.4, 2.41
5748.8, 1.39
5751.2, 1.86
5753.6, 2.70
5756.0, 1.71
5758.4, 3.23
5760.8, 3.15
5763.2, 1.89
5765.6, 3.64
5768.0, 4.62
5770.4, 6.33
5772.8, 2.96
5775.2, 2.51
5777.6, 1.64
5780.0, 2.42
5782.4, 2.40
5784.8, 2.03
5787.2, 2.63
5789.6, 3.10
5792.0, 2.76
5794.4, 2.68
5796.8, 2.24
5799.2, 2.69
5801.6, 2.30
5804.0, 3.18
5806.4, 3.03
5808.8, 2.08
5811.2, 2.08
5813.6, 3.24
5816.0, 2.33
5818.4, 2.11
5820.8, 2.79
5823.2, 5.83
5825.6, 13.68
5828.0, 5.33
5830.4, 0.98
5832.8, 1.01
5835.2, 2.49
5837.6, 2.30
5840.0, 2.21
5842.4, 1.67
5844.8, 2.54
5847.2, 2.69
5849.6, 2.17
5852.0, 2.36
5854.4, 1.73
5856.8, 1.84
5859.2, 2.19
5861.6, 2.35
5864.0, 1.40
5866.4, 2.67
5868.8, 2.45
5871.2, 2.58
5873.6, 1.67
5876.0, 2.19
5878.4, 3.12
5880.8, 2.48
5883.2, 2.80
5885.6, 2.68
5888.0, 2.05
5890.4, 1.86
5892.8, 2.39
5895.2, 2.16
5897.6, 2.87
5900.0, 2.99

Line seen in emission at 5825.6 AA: [O III]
